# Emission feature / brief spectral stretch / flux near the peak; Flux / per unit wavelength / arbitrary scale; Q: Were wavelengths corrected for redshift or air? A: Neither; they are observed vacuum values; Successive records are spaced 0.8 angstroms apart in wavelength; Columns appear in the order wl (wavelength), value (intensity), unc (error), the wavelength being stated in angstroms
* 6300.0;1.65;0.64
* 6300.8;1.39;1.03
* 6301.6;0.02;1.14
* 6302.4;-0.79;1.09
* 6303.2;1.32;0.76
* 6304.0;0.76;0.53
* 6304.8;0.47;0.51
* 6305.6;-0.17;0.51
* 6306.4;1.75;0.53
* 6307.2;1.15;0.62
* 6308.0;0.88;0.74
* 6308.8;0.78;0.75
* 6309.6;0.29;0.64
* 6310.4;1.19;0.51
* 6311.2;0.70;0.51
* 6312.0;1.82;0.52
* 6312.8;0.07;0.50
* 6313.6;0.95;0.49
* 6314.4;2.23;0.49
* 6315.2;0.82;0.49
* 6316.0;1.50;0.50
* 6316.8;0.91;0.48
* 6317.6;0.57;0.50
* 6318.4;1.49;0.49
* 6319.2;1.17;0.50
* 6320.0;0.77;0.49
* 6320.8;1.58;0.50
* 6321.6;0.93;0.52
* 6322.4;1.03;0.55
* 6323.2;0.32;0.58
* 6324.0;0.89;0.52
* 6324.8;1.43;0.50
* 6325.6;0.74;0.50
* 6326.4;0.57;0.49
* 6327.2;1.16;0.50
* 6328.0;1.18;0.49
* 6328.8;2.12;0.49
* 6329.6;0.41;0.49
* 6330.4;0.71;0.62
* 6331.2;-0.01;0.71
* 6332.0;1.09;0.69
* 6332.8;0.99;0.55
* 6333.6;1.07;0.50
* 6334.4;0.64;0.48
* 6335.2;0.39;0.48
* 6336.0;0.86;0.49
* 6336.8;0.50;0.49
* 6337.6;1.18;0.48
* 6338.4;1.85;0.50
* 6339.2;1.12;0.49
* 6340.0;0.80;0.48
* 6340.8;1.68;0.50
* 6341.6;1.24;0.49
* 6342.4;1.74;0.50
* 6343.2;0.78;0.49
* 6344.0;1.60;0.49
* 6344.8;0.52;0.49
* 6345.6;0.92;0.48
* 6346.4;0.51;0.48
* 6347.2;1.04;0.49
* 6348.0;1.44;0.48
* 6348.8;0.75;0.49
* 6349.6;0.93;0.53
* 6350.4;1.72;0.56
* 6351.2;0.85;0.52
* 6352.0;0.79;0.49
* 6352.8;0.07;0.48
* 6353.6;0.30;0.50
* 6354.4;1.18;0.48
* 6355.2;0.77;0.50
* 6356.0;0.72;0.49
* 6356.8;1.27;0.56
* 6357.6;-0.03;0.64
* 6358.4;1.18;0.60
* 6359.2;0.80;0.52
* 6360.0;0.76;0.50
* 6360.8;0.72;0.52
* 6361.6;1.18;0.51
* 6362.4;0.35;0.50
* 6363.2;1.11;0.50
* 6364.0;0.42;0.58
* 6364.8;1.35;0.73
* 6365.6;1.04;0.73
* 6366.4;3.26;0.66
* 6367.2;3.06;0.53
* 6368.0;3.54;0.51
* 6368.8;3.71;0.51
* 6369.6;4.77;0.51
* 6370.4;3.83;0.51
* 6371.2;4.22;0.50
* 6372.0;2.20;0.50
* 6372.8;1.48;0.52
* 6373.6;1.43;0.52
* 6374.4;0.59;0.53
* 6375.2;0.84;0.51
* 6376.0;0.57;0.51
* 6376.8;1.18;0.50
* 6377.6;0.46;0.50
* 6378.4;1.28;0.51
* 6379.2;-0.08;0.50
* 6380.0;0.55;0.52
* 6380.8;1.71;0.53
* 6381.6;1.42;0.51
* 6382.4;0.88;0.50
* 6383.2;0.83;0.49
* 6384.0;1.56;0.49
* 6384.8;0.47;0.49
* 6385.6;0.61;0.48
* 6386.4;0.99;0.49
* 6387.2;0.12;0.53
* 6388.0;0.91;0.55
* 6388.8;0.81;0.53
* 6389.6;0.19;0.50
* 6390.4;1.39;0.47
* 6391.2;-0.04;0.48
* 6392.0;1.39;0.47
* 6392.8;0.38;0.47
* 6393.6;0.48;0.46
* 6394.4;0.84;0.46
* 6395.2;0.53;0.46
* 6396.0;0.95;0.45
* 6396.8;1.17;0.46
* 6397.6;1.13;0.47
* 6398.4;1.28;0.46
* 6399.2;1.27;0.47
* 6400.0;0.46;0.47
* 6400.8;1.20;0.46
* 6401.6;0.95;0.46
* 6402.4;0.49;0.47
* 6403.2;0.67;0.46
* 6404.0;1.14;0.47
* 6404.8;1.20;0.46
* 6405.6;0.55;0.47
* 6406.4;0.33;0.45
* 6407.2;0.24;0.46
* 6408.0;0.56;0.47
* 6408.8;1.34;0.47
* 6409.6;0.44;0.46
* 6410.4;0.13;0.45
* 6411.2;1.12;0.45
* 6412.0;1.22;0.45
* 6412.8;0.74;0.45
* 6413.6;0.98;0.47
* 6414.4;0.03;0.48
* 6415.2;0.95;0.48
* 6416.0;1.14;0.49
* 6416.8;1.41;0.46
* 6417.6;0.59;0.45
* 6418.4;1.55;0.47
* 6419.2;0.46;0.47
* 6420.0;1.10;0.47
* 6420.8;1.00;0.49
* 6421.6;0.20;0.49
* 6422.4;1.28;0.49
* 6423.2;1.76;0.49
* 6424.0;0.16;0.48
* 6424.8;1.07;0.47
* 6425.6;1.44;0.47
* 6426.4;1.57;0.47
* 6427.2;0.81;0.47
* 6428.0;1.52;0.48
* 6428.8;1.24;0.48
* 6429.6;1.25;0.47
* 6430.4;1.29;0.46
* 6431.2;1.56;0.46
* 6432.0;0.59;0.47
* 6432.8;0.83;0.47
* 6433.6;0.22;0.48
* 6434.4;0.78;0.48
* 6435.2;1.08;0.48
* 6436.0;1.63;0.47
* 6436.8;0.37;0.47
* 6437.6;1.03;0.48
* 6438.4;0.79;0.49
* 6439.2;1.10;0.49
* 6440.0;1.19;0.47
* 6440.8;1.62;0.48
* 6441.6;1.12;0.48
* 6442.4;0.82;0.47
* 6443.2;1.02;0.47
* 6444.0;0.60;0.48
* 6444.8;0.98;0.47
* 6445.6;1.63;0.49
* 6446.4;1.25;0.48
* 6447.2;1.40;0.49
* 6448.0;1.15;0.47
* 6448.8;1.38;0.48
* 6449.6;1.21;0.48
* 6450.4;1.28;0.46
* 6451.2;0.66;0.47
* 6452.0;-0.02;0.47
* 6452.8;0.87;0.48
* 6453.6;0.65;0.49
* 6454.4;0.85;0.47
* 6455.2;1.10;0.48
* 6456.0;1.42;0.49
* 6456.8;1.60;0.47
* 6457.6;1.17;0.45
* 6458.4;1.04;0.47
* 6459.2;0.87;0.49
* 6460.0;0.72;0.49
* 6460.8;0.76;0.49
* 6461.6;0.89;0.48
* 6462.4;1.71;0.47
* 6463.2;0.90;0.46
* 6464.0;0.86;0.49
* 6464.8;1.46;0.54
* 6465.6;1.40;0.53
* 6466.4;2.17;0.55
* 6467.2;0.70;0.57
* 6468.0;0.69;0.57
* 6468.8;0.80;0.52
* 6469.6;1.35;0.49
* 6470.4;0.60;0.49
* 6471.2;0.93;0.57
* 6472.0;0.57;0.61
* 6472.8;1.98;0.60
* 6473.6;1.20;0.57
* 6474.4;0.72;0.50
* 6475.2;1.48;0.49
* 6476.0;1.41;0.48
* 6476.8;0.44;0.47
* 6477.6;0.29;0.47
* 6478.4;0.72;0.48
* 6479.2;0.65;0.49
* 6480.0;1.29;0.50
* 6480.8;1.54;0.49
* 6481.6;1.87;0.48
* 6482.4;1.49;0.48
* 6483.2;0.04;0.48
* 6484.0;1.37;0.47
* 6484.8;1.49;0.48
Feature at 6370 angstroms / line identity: H-beta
